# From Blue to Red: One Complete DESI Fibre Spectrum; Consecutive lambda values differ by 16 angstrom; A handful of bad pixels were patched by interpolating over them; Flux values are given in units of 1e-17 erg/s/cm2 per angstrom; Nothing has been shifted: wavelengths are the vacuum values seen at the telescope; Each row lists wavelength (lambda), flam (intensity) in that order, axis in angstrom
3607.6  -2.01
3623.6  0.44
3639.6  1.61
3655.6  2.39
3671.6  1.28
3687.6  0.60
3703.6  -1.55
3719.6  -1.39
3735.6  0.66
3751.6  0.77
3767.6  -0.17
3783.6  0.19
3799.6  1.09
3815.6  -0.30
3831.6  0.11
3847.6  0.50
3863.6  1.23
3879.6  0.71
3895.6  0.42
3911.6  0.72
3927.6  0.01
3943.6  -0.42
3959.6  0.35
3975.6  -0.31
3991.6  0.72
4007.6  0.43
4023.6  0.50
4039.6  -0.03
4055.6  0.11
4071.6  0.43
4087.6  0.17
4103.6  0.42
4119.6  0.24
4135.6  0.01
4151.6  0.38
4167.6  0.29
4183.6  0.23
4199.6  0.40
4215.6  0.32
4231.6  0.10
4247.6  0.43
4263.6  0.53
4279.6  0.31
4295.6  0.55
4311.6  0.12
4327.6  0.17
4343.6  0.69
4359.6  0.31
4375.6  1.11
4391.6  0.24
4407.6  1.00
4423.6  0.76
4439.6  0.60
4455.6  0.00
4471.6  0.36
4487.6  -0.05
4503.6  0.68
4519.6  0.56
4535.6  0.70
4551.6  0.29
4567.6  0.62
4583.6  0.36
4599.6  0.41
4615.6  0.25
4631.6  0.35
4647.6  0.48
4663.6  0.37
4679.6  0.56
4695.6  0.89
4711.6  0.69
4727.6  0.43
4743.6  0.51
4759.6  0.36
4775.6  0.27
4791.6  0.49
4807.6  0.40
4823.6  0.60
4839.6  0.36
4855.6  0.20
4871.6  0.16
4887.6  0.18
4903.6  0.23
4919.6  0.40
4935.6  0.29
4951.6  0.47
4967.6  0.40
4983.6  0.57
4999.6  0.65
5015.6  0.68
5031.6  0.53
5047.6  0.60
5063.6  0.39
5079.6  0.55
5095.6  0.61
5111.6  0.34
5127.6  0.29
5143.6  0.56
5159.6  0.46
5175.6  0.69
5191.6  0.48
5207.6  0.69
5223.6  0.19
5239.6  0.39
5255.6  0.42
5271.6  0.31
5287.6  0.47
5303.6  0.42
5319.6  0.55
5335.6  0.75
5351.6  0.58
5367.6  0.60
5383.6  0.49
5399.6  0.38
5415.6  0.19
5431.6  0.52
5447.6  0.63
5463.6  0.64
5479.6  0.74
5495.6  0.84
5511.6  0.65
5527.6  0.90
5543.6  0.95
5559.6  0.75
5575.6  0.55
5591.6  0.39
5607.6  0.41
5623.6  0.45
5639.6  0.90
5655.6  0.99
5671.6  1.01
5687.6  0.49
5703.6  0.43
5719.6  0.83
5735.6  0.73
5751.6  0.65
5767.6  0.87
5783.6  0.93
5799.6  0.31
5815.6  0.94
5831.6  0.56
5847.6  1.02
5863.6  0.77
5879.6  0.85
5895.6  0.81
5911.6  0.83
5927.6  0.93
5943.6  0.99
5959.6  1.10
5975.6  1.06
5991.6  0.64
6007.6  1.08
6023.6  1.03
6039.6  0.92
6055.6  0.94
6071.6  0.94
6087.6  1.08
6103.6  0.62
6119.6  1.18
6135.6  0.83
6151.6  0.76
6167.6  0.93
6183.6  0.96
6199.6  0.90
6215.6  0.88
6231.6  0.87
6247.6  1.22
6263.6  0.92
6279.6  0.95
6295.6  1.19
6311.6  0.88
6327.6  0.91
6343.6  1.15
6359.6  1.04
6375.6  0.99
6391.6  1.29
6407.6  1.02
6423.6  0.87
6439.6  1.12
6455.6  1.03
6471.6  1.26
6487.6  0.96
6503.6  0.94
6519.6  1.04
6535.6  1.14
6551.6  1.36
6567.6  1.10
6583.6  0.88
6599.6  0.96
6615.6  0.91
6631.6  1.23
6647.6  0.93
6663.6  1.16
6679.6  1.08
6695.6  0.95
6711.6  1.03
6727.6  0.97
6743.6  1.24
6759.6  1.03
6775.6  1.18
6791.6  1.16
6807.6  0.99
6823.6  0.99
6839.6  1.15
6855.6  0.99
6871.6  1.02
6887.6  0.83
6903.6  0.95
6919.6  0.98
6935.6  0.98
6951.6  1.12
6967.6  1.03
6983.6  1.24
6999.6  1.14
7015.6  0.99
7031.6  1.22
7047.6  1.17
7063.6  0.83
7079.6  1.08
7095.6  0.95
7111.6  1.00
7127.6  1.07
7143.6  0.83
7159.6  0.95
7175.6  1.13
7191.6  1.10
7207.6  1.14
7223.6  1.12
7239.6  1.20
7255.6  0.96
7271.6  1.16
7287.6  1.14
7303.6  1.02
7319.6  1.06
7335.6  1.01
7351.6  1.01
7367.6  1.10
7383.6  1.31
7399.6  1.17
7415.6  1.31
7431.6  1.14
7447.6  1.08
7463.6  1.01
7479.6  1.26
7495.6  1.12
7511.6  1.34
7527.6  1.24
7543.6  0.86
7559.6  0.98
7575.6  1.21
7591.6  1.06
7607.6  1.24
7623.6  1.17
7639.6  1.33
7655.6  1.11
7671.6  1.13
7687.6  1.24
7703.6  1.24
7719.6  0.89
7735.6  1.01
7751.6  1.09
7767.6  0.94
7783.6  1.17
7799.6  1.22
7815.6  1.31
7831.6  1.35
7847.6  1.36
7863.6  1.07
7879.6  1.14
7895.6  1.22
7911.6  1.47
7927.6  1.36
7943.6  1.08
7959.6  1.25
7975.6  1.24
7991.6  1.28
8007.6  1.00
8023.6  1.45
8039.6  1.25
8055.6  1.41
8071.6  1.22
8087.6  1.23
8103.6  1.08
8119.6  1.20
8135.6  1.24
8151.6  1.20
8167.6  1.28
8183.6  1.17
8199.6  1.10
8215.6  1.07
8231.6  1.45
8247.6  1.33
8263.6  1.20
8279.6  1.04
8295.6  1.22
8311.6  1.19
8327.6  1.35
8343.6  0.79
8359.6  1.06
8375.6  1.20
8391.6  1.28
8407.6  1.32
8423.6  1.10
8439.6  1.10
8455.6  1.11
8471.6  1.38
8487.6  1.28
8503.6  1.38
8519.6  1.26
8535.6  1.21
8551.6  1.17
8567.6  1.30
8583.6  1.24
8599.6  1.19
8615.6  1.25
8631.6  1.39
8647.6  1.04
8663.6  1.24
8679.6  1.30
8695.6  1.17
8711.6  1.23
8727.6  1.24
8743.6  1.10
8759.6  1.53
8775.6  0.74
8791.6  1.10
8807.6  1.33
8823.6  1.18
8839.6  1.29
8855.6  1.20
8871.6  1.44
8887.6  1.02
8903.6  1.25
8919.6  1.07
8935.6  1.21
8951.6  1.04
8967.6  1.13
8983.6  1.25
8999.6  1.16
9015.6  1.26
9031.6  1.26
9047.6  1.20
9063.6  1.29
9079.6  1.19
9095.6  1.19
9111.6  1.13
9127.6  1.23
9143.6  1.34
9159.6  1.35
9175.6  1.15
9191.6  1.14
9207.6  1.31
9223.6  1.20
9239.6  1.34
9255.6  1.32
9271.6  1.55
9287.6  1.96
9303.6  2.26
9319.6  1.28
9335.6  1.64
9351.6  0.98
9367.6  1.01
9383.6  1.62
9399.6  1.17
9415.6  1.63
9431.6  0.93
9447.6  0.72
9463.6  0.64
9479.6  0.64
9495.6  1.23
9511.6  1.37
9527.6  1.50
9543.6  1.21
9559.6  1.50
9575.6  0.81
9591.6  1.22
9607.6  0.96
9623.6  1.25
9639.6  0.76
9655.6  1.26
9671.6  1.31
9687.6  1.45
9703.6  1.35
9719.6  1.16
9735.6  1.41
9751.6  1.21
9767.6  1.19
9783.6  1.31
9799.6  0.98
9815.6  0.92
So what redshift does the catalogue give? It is 0.42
